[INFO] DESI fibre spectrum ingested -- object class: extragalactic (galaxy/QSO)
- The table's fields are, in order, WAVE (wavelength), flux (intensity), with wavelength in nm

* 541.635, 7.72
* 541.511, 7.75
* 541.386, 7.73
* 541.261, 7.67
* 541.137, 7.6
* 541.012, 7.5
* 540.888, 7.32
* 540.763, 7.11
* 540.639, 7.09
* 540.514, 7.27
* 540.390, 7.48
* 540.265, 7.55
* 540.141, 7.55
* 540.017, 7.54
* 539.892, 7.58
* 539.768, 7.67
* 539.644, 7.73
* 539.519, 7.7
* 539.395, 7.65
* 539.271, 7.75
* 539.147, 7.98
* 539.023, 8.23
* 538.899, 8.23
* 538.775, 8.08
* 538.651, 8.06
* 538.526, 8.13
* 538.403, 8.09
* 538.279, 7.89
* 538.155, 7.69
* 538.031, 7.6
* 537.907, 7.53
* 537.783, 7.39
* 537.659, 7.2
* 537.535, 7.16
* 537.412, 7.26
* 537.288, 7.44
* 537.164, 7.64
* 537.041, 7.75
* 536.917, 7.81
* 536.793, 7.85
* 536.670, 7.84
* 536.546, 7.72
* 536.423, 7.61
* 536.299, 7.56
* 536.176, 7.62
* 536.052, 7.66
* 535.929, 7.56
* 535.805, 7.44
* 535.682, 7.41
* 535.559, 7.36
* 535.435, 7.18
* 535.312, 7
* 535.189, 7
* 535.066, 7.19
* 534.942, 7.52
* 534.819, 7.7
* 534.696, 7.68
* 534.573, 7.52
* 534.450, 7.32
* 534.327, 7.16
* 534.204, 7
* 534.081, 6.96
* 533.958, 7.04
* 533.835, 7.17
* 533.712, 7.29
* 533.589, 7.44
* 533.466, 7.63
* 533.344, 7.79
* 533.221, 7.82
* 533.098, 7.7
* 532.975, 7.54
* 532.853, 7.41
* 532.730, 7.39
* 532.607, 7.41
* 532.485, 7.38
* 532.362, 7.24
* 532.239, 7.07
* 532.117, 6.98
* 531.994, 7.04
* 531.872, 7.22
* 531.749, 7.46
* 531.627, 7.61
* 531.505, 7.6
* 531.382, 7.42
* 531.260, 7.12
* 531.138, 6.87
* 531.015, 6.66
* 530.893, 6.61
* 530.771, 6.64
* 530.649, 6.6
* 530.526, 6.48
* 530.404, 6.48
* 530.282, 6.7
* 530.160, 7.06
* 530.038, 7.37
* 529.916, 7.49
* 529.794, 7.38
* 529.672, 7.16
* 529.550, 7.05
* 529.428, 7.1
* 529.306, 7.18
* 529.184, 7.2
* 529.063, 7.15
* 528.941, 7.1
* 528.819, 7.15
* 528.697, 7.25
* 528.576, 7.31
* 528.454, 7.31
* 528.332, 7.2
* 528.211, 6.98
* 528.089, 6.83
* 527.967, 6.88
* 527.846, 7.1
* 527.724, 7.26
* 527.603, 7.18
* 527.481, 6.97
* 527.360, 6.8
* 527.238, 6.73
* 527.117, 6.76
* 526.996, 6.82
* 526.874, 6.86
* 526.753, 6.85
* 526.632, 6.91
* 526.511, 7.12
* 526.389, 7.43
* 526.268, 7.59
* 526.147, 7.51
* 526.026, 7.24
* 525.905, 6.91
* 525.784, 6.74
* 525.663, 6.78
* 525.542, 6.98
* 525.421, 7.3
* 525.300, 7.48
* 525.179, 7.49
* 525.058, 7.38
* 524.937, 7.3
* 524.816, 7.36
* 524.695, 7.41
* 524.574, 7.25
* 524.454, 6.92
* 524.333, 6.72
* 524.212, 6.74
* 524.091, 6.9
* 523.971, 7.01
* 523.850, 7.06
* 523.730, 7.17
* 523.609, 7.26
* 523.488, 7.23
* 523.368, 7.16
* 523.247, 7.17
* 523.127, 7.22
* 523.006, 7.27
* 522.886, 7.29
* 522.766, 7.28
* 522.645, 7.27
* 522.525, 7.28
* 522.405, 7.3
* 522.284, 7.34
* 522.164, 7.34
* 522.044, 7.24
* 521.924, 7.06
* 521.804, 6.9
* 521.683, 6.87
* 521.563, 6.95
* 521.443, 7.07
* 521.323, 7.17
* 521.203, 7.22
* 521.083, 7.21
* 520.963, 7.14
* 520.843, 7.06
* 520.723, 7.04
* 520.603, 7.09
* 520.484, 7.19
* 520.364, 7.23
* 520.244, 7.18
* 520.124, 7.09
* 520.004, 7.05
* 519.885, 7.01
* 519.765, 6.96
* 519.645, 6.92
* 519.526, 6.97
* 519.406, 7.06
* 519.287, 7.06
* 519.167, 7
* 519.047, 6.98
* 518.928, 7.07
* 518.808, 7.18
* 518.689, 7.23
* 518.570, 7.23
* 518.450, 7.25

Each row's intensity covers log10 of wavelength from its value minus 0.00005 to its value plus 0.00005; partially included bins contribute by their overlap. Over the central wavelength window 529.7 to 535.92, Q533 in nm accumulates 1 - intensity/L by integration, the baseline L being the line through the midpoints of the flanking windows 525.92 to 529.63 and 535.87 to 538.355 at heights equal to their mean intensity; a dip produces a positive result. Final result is 0.108 nm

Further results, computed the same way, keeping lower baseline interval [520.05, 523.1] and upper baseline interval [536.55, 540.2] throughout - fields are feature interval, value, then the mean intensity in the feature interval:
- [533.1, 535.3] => 0.063 nm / 7.37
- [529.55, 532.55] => 0.165 nm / 7.07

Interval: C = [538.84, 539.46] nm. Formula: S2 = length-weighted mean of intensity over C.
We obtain 7.98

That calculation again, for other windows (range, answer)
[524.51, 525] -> 7.33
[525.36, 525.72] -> 7.02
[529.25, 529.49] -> 7.13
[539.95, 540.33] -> 7.54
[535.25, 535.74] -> 7.24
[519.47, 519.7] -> 6.96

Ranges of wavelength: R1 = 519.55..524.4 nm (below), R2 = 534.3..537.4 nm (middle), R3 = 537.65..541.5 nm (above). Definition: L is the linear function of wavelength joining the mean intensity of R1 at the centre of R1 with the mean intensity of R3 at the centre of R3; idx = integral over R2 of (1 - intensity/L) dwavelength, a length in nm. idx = 0.02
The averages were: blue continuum 7.11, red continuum 7.67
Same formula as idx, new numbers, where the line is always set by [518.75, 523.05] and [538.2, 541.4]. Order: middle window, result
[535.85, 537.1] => -0.02 nm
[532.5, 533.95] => 0.00 nm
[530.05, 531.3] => 0.11 nm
